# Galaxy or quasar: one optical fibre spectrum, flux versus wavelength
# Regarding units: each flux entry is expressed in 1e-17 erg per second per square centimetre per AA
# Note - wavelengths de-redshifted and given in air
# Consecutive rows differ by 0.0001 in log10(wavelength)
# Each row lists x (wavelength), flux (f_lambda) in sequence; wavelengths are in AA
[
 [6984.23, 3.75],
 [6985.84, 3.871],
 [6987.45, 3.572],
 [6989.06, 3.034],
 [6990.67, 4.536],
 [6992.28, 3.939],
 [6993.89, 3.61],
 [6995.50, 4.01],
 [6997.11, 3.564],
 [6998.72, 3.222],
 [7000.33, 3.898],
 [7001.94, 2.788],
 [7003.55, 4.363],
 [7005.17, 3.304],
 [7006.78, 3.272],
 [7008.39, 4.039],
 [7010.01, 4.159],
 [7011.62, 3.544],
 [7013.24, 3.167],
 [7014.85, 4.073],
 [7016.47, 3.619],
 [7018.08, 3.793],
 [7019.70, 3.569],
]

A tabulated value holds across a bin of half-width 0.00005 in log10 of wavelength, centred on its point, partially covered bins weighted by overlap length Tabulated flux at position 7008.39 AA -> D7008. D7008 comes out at 4.039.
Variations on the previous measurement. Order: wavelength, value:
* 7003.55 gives 4.363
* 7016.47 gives 3.619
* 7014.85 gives 4.073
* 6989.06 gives 3.034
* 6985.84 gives 3.871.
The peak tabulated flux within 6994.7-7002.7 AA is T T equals 4.01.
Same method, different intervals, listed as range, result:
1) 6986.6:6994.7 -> 4.536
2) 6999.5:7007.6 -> 4.363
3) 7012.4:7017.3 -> 4.073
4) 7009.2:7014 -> 4.159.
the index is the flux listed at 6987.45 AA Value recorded 3.572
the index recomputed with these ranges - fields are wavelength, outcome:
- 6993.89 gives 3.61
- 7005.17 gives 3.304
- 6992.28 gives 3.939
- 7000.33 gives 3.898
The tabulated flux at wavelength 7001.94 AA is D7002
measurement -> 2.788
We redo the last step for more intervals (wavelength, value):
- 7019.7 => 3.569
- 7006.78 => 3.272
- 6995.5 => 4.01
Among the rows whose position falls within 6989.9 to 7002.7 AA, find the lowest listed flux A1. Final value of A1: 2.788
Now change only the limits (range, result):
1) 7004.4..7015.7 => 3.167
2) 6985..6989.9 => 3.034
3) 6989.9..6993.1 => 3.939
